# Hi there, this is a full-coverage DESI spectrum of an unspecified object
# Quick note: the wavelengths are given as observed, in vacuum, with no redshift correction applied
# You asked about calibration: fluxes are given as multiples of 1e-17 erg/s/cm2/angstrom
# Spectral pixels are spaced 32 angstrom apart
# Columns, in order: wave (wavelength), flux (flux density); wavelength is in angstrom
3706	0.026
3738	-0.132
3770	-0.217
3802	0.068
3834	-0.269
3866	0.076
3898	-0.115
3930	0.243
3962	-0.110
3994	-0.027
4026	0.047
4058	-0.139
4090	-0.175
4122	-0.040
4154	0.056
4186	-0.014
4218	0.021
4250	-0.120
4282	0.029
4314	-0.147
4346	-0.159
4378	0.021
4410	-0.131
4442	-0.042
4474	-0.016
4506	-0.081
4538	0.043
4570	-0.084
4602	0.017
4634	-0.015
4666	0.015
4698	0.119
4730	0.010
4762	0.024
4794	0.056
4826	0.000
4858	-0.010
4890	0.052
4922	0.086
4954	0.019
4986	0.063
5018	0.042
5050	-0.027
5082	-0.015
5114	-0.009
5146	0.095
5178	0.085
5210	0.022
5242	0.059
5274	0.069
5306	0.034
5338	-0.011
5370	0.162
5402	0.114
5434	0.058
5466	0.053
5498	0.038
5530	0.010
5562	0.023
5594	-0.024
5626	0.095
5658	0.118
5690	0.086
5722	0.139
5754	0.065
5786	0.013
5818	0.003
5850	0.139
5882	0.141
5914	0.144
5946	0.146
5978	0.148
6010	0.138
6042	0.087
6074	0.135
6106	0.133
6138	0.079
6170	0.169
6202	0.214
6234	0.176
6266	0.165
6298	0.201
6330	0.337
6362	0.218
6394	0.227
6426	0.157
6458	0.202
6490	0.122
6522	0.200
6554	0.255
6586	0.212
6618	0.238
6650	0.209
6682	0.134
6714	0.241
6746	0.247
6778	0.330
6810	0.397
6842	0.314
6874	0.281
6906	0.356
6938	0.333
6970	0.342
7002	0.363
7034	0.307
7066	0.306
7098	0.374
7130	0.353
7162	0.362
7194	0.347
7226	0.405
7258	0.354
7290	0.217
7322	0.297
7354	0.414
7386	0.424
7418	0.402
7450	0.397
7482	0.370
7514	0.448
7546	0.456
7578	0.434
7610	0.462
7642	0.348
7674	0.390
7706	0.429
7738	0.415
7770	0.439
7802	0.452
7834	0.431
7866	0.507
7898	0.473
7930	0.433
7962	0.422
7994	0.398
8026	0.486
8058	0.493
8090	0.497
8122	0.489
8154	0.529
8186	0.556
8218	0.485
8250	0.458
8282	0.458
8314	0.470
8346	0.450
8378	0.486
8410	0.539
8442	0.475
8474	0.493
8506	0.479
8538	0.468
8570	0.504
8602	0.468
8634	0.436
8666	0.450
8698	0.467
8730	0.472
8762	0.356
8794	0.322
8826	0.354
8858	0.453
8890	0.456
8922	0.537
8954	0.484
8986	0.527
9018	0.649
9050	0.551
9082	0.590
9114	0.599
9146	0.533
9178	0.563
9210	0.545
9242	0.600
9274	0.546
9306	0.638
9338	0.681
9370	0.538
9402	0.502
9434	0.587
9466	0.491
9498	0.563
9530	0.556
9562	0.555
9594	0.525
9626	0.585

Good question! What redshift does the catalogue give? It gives 0.69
